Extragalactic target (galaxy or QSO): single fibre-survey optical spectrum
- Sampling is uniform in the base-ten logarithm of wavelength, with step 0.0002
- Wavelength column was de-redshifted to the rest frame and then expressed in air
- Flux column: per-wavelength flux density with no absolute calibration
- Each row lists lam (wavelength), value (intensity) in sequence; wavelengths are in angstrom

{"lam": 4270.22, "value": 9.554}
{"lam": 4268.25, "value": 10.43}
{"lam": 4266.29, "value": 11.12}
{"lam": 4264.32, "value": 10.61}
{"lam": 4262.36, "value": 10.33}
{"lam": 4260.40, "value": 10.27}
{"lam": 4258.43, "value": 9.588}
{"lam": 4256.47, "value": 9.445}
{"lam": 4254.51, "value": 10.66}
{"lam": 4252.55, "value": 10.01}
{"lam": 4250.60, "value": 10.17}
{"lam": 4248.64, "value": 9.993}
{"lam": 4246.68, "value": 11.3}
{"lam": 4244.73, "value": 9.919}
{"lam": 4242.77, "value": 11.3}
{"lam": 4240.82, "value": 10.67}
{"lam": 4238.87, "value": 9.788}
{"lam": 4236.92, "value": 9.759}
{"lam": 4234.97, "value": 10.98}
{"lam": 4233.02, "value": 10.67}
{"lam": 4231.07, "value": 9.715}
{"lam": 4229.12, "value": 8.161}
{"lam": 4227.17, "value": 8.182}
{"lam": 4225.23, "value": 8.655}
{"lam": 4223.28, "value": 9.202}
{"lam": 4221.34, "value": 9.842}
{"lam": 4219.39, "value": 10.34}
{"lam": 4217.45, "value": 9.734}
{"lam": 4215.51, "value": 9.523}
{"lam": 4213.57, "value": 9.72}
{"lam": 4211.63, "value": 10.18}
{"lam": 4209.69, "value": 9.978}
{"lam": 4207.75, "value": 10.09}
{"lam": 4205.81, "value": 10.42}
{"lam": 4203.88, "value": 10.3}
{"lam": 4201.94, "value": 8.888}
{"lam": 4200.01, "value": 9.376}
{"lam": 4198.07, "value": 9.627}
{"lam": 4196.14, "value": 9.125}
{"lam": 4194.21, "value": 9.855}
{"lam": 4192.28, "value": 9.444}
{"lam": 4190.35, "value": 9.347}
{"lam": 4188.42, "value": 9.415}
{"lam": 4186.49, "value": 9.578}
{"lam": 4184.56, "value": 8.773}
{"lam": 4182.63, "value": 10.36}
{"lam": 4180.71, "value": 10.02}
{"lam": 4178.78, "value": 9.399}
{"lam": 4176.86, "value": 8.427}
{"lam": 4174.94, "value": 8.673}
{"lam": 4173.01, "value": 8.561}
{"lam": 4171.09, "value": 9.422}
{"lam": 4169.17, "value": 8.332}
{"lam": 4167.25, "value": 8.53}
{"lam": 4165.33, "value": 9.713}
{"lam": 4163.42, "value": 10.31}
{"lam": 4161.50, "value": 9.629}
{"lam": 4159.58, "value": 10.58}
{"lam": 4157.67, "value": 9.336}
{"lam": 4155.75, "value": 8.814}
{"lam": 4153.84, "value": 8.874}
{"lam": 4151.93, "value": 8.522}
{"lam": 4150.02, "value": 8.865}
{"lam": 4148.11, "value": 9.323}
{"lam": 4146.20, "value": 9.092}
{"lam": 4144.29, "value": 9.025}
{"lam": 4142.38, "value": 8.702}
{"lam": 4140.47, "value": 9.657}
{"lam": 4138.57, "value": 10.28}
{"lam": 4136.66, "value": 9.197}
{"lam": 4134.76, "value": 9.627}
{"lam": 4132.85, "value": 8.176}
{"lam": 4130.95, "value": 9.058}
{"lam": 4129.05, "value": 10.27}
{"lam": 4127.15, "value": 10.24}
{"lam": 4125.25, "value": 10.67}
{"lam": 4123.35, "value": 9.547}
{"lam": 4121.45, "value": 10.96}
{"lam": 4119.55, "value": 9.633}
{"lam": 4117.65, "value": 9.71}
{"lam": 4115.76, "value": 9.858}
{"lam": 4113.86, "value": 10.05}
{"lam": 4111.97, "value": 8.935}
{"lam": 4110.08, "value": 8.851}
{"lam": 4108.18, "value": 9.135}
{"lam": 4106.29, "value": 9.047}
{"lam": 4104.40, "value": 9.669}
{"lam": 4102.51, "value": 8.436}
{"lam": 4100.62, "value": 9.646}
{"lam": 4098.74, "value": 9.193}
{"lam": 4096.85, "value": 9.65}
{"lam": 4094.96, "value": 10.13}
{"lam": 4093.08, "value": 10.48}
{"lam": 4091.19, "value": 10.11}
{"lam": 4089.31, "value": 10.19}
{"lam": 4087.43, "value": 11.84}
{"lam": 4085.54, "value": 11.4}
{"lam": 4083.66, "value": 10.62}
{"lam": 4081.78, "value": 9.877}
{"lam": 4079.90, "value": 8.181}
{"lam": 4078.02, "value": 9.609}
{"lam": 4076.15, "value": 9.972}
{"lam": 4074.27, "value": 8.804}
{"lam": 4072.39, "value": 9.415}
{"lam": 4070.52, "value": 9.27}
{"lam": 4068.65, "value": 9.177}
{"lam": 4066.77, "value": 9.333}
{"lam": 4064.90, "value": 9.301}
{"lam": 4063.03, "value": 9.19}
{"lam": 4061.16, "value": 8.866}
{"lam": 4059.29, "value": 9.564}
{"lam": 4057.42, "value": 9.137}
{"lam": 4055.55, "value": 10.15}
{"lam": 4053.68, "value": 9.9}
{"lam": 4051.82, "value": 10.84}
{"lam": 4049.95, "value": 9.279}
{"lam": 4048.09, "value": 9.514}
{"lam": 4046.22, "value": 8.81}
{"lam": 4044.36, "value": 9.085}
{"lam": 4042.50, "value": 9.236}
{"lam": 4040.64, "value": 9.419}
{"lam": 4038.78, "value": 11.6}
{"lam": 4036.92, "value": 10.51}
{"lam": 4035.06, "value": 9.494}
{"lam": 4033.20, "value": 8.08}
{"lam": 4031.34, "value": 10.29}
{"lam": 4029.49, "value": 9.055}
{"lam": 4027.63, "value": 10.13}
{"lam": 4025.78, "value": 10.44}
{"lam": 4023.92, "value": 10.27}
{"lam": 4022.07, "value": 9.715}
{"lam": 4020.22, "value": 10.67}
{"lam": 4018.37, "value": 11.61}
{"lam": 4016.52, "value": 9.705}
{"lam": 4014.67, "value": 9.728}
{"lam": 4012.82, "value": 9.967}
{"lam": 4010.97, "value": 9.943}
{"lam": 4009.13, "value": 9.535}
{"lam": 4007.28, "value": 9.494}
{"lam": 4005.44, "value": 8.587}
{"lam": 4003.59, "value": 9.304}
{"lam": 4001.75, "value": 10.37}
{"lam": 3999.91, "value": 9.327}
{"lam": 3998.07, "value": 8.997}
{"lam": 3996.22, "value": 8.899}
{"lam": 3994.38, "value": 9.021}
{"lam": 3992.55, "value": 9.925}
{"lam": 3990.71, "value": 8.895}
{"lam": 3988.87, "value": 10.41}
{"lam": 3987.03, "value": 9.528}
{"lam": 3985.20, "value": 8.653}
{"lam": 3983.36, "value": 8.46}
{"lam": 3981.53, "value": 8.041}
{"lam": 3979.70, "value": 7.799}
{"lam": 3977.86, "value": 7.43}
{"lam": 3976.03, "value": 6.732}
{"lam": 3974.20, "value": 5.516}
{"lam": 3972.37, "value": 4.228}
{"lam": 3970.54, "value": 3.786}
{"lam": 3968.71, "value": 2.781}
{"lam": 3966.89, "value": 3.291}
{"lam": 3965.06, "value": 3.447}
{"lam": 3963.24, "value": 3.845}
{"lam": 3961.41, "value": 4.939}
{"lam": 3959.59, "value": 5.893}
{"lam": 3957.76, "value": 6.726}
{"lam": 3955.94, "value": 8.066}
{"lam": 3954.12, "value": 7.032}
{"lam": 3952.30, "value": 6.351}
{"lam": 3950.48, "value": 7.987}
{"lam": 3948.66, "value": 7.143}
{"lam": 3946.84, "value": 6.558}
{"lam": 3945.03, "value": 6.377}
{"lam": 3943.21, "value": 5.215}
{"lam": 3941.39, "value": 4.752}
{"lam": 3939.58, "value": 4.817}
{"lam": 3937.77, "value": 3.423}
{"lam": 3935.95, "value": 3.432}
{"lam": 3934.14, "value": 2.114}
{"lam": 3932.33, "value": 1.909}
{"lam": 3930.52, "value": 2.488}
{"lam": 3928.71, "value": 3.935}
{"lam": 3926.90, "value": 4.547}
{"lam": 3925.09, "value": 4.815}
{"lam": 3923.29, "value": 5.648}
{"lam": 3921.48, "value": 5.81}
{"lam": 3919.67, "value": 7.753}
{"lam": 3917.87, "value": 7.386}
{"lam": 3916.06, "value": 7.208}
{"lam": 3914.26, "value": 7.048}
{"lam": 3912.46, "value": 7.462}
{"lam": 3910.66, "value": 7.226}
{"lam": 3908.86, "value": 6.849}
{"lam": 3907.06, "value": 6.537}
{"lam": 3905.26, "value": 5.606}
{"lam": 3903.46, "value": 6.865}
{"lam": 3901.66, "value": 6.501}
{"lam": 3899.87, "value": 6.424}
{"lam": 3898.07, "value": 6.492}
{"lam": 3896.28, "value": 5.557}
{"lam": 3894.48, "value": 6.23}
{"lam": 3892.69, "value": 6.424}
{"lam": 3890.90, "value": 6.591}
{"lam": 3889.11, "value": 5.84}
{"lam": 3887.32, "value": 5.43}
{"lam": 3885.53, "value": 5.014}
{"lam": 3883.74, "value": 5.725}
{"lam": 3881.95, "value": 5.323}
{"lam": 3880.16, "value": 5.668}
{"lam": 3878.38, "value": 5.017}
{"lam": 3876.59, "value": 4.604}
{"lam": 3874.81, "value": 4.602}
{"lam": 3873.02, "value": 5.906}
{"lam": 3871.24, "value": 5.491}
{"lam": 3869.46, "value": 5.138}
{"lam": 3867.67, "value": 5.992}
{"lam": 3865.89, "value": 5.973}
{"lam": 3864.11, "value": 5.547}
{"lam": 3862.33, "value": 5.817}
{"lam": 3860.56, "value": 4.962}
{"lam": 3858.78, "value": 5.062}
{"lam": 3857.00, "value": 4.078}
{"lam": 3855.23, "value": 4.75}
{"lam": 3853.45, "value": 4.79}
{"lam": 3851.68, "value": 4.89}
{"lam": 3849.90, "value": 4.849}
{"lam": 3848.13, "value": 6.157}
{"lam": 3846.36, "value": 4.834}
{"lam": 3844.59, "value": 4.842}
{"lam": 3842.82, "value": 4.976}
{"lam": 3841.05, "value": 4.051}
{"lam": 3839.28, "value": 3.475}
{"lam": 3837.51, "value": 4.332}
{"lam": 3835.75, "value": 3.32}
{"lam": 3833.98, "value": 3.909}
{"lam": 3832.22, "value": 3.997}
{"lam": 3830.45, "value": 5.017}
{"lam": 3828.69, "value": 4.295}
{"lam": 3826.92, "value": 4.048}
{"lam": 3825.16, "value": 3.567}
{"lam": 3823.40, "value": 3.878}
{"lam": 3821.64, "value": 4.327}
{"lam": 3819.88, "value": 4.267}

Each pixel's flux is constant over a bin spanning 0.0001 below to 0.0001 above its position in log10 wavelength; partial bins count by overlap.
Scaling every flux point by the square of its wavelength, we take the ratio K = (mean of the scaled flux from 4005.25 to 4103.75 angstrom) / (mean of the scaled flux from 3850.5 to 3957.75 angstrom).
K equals 1.86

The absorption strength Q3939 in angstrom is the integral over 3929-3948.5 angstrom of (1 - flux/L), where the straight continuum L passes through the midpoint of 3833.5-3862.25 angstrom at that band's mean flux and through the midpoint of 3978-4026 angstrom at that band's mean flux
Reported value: 8.6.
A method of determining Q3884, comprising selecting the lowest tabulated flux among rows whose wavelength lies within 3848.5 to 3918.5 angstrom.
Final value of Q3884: 4.078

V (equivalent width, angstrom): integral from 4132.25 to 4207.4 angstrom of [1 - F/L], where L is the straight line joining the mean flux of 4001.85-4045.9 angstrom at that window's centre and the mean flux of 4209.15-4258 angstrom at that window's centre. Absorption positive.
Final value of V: 4.2 angstrom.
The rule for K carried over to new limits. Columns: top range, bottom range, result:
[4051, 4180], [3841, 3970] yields 1.93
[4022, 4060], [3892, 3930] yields 1.66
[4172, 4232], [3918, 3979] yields 2.08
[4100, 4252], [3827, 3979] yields 2.05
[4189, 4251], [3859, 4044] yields 1.60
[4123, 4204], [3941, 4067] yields 1.20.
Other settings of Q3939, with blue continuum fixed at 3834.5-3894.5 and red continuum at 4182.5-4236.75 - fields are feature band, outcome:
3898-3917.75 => -3.71 angstrom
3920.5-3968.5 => 9.28 angstrom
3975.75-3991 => -4.10 angstrom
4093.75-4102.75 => -1.49 angstrom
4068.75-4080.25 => -2.04 angstrom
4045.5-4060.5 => -4.07 angstrom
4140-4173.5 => -0.96 angstrom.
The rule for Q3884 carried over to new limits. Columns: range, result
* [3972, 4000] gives 4.228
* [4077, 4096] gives 8.181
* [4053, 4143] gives 8.176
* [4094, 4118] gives 8.436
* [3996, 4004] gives 8.899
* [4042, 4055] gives 8.81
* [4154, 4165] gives 8.814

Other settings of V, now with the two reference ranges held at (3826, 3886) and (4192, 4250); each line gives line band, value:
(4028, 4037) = -2.7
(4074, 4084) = -2.0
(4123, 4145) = -2.3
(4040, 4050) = -2.4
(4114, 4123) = -1.7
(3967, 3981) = 2.4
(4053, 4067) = -3.2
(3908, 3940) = 3.1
